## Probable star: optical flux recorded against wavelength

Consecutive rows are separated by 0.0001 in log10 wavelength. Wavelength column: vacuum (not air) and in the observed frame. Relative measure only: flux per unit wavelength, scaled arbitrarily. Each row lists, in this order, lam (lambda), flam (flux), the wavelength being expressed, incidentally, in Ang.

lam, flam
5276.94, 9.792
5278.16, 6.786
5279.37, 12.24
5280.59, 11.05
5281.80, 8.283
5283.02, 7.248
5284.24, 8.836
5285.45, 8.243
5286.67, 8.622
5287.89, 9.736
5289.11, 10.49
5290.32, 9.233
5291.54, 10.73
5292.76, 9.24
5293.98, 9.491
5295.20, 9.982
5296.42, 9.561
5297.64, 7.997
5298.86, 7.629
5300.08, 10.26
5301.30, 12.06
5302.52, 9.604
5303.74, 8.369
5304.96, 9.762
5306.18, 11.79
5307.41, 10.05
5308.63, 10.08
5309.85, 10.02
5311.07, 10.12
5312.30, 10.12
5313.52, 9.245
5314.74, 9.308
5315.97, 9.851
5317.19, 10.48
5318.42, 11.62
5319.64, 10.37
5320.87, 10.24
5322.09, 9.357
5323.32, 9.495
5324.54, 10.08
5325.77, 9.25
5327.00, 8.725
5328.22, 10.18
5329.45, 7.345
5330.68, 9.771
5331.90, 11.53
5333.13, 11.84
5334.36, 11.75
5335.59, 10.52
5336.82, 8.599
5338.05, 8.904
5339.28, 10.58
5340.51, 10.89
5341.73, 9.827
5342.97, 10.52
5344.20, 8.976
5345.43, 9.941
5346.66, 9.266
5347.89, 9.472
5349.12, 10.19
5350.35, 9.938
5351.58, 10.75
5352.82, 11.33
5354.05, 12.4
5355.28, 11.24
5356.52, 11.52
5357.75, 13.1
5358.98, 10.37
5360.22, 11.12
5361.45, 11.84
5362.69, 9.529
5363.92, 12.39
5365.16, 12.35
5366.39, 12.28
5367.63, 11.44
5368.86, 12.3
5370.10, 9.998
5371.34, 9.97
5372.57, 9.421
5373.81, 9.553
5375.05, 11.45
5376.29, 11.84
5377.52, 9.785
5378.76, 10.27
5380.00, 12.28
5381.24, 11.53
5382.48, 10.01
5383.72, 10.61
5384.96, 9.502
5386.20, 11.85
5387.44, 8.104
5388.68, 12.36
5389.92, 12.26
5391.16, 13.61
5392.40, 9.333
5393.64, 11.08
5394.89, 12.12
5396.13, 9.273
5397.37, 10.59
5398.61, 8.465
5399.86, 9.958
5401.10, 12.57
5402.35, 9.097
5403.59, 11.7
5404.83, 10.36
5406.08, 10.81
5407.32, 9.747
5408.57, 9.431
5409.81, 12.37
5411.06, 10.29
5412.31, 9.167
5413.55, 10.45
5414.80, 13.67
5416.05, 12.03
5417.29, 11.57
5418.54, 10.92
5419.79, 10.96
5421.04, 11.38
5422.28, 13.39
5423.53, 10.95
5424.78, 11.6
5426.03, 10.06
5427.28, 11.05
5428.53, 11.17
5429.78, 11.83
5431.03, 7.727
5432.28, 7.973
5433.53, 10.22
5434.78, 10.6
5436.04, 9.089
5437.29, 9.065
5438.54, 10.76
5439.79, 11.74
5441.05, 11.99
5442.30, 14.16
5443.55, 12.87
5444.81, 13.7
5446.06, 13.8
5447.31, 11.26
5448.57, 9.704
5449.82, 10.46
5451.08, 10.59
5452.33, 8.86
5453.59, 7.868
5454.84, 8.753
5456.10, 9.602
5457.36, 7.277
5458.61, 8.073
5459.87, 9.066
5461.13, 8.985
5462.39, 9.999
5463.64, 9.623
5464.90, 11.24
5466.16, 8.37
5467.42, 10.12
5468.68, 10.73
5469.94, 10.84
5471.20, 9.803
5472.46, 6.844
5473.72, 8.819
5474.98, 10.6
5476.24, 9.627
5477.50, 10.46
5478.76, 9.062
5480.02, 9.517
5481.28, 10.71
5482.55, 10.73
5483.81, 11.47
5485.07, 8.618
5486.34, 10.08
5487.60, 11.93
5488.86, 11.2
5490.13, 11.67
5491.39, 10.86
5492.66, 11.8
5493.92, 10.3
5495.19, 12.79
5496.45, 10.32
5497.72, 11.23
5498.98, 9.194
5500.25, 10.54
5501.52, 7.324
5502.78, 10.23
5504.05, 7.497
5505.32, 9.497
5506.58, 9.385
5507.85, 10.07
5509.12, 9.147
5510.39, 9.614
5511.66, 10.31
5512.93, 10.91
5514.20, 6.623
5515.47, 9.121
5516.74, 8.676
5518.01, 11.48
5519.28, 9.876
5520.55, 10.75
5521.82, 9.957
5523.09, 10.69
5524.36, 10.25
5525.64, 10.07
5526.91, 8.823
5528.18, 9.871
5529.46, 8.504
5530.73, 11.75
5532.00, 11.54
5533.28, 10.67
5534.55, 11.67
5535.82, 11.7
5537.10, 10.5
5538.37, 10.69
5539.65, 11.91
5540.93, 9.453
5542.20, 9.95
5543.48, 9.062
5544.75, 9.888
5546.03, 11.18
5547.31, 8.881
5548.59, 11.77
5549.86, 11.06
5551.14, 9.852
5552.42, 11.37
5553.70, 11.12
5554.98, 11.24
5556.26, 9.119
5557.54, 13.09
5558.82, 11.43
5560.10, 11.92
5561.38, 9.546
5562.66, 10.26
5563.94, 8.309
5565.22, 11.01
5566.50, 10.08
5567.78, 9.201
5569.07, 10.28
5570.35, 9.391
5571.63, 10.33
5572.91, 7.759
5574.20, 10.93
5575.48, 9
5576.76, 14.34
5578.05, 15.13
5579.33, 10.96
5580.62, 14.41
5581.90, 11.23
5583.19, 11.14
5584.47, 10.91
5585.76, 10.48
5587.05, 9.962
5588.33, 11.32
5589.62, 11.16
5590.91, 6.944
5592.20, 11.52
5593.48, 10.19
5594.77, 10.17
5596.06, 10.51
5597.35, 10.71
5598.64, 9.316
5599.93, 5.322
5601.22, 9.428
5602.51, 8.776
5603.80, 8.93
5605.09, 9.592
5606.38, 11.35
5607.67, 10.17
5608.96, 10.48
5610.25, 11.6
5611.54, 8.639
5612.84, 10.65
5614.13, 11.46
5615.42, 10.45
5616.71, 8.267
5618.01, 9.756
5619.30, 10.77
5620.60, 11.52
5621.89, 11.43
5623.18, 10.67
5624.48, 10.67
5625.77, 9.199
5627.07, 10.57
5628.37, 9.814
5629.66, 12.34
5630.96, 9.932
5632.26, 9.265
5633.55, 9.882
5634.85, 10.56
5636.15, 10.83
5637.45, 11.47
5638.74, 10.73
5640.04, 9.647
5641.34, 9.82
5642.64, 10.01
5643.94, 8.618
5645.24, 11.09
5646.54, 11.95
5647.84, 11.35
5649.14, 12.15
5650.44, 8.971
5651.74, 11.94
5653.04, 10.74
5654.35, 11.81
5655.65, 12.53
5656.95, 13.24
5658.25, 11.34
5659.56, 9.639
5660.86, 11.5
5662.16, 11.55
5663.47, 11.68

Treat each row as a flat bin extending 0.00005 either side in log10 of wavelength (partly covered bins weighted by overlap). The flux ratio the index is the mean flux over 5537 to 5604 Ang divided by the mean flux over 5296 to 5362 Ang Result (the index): 1.03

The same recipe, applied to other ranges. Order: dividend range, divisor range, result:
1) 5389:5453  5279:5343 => 1.11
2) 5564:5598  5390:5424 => 0.98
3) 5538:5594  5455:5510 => 1.08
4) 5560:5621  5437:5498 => 0.99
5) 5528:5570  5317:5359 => 1.02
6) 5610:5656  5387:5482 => 1.01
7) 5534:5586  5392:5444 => 1.00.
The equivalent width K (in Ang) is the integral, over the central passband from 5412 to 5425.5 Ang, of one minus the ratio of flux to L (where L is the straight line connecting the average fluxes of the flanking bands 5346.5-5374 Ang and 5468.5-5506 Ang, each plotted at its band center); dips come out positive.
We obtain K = -1.2 Ang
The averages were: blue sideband 11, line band 11.5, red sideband 10.1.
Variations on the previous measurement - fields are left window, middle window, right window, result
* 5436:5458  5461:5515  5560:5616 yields 3.1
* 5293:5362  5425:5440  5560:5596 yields 0.4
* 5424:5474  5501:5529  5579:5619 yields 1.7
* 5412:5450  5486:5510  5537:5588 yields 1.5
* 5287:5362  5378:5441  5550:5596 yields -2.6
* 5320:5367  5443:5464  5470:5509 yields 0.3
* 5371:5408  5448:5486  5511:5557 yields 3.3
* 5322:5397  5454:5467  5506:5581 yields 1.8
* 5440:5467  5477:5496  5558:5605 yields -0.8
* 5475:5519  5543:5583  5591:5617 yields -3.4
